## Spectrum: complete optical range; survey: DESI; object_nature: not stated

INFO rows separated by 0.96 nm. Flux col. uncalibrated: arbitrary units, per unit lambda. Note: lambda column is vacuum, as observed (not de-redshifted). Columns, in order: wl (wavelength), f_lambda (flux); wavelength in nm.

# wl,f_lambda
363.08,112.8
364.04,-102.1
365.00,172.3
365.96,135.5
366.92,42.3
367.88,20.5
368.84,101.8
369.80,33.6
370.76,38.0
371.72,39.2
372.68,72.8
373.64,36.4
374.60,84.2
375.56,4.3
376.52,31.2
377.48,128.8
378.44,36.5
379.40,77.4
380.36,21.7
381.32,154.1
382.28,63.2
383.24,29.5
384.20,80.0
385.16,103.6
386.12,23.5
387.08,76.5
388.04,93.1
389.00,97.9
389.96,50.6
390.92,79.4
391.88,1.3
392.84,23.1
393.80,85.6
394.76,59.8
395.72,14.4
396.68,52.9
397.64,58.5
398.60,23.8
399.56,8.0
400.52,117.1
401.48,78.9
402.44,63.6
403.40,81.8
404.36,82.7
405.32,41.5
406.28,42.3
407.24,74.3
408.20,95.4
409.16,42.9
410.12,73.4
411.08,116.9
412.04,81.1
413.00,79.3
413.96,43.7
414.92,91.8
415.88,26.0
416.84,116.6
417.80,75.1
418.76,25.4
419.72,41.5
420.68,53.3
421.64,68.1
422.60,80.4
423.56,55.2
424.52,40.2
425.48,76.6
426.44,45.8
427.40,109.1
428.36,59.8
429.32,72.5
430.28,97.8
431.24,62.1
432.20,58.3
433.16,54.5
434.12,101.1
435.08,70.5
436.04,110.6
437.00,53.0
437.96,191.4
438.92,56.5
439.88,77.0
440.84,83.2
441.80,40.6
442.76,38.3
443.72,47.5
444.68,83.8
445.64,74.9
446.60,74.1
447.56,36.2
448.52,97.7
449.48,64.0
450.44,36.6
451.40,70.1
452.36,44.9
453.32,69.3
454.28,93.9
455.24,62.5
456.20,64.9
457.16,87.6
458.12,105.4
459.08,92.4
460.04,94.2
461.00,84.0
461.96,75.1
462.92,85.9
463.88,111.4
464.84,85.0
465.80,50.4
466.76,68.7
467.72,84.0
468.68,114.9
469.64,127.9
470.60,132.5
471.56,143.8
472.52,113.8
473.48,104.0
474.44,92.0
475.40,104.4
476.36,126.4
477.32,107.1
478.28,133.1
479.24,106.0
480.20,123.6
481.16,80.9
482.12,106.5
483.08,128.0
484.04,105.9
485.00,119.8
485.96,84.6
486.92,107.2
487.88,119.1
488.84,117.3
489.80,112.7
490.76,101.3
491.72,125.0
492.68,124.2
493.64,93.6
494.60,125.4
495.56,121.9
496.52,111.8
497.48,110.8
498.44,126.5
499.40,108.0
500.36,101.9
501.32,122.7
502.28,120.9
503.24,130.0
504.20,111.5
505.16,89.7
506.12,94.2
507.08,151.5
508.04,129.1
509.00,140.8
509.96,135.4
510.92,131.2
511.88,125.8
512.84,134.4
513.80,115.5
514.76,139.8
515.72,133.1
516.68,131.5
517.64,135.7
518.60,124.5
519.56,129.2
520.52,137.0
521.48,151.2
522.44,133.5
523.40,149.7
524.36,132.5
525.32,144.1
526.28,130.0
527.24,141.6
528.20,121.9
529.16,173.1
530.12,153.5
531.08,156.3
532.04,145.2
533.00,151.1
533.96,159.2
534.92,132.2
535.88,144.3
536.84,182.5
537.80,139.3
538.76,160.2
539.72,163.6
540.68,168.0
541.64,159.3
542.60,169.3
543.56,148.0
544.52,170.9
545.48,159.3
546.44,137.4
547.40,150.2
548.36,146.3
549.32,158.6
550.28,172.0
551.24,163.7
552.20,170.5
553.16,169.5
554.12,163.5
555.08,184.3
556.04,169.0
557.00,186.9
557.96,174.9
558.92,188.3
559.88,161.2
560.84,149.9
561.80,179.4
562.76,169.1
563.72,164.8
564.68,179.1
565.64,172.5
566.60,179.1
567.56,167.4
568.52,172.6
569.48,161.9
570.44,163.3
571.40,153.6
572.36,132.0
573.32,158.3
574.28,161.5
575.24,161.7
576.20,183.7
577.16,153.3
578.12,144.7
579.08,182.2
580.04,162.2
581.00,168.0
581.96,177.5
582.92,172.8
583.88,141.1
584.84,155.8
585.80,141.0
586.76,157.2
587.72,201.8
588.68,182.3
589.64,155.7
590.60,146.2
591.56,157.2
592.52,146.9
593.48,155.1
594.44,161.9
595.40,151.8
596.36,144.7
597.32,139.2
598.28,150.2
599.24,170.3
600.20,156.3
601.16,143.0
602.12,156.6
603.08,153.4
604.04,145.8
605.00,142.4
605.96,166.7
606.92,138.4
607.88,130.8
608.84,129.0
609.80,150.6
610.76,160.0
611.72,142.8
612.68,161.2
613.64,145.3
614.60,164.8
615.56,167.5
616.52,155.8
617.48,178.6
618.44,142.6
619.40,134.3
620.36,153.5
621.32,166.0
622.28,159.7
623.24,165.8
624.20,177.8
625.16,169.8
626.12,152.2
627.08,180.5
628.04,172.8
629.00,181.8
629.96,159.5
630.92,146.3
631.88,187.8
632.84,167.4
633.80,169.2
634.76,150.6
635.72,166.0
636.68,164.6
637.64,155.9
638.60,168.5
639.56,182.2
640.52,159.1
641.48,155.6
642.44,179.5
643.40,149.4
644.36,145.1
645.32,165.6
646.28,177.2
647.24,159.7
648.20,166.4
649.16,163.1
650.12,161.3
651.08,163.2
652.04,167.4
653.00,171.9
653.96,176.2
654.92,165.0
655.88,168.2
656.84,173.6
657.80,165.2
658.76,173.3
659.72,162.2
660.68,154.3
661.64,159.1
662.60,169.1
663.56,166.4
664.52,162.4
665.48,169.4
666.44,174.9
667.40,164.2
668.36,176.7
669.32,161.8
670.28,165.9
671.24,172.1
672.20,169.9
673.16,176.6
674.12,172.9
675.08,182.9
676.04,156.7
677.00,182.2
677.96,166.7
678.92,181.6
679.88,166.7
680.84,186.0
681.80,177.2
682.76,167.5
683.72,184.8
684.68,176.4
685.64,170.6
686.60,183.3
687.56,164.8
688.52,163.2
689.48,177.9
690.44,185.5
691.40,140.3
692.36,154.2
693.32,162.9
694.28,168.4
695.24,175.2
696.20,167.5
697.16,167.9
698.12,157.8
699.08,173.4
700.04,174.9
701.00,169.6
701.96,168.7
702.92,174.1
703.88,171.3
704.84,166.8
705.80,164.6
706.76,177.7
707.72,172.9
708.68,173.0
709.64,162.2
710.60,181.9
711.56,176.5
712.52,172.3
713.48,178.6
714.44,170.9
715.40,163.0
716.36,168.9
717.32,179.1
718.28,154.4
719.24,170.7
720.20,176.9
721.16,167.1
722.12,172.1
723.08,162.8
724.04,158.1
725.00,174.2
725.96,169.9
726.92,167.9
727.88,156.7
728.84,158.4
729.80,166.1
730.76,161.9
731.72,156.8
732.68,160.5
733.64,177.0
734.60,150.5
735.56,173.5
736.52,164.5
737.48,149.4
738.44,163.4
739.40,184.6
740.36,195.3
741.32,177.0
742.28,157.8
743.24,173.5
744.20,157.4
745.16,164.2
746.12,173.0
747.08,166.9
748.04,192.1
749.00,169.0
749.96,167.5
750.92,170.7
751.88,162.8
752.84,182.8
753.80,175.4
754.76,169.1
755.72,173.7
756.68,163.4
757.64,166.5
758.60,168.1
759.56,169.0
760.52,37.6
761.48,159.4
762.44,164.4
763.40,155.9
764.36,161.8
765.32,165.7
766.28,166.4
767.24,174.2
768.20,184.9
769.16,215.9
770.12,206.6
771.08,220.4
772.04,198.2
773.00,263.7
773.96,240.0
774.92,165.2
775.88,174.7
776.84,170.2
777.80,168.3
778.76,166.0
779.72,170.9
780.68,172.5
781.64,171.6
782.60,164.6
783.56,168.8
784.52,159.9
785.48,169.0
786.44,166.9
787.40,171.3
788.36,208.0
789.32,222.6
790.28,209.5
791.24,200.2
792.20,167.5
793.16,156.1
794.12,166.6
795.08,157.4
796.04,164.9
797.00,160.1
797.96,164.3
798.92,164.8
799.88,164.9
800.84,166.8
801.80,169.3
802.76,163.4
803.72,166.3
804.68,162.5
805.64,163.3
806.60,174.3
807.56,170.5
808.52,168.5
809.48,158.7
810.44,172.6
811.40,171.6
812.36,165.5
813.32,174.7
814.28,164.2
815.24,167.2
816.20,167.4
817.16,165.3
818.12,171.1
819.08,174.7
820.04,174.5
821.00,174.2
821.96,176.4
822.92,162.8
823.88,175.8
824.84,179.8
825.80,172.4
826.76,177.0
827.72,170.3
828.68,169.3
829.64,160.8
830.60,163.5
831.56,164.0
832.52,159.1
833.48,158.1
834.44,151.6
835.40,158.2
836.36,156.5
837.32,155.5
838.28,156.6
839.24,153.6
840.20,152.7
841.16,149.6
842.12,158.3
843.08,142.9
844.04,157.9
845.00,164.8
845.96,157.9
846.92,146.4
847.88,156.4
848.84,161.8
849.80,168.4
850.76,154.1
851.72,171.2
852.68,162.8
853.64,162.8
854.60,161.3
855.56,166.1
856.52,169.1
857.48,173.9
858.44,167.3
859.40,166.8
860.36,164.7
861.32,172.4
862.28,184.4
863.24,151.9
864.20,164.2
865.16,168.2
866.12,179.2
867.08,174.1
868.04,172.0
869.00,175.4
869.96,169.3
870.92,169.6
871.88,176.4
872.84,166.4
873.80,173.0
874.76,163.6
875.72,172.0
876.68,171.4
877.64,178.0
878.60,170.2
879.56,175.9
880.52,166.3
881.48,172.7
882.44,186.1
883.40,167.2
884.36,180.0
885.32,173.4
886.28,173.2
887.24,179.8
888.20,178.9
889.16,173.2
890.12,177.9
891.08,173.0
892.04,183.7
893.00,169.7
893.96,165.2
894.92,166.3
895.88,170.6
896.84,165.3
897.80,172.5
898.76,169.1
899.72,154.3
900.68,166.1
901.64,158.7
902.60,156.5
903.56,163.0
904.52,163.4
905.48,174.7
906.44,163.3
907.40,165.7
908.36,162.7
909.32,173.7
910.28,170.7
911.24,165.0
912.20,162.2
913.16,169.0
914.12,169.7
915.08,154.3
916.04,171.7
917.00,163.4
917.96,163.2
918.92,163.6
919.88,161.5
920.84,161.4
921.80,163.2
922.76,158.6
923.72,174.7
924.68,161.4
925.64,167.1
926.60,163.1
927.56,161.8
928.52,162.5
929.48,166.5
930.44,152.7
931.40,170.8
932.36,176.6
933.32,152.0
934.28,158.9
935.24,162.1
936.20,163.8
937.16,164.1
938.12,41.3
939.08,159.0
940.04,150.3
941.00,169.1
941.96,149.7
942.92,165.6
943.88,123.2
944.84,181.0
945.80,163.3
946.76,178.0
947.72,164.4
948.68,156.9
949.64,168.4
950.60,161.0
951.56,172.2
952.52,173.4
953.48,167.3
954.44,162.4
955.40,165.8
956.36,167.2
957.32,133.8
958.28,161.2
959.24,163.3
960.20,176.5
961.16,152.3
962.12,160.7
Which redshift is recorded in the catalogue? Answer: 0.17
